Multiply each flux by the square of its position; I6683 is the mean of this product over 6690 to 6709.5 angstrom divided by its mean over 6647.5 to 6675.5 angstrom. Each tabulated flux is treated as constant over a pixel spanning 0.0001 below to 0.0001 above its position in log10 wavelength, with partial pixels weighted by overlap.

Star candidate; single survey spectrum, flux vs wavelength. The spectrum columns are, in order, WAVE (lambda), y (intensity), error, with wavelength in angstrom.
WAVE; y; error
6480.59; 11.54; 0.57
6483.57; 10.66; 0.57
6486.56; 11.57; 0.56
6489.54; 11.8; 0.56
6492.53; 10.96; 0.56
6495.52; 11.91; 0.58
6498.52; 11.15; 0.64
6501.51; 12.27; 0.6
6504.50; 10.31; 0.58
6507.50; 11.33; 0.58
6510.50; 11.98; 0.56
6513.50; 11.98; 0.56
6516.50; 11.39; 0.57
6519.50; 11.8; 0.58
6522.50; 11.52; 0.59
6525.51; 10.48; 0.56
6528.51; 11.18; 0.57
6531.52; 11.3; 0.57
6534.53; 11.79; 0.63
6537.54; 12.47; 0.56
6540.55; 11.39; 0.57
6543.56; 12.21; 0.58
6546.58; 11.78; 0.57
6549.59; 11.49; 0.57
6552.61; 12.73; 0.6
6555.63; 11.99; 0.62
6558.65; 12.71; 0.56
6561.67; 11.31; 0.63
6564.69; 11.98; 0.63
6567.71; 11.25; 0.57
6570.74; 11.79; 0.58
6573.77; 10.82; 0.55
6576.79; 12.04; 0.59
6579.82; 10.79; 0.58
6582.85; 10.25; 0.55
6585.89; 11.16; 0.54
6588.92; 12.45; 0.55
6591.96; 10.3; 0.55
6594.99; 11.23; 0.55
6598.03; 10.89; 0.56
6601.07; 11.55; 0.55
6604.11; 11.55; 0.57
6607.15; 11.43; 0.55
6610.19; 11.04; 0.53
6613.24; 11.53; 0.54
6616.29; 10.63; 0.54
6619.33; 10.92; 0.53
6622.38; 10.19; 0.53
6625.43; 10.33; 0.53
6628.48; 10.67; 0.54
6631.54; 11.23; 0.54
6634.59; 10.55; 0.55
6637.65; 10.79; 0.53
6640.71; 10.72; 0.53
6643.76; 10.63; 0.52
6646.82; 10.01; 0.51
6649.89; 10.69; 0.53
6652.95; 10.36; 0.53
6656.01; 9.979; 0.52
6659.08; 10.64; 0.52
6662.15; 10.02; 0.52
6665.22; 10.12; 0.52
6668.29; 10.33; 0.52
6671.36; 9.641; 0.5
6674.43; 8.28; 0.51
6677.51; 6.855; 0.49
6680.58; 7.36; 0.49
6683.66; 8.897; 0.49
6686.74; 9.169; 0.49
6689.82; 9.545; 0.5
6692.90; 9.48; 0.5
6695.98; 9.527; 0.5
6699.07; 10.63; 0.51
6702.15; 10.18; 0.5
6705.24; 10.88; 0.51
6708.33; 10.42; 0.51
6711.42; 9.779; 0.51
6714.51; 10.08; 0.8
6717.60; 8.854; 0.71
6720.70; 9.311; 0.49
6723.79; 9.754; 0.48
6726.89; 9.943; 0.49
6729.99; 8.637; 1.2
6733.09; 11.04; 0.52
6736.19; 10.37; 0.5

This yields 1.0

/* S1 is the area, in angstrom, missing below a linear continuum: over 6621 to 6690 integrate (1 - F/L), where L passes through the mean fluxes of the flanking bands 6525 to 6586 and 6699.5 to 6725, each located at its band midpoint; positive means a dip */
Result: 4.4 angstrom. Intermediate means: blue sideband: 11.6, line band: 9.87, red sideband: 9.94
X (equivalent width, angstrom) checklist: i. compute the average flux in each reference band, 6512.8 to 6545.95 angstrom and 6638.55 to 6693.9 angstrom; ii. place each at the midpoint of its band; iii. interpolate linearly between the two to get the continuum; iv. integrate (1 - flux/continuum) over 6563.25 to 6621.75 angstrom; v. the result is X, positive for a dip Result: -3.03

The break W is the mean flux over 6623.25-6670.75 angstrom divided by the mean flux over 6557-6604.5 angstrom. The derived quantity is 0.9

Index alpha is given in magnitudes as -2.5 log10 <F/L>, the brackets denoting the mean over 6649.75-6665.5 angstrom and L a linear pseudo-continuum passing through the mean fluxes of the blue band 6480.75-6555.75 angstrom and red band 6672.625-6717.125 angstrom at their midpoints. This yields -0.05 mag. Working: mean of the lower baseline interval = 11.6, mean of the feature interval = 10.3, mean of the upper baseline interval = 9.35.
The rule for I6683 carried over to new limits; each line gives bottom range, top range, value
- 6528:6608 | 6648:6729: 0.87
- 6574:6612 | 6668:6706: 0.85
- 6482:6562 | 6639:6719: 0.88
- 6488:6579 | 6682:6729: 0.88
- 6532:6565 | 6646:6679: 0.84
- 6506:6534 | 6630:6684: 0.90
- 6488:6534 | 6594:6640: 0.99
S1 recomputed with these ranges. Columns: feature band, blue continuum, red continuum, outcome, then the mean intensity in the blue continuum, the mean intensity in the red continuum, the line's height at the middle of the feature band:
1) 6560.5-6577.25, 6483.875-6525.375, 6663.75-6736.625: -1.03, 11.5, 9.53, 10.8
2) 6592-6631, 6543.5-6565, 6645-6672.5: 0.18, 12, 10.2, 11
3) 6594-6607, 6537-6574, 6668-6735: -0.23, 11.9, 9.47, 11.1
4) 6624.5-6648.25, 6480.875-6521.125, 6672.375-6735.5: -1.18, 11.5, 9.45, 10.1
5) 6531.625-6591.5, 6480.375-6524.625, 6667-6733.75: -4.43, 11.5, 9.46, 10.9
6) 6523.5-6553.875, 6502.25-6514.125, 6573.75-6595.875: -0.98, 11.4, 11.2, 11.3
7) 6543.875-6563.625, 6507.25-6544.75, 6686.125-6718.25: -1.17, 11.6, 9.92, 11.3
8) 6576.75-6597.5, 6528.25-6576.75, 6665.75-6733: 0.25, 11.8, 9.45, 11.2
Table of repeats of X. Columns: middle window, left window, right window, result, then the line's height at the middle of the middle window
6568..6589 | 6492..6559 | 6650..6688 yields -0.87 angstrom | 10.8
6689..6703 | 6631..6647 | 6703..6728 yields 0.29 angstrom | 10.1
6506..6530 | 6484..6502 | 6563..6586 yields -0.04 angstrom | 11.4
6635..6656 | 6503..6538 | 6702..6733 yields -0.17 angstrom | 10.4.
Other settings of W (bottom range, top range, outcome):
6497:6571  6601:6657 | 0.92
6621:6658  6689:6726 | 0.94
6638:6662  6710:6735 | 0.93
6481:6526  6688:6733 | 0.86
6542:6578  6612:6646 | 0.91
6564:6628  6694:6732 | 0.88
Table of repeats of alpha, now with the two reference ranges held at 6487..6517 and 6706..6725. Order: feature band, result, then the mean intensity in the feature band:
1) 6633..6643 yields -0.03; 10.7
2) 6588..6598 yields -0.04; 11.2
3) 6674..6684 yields 0.29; 7.67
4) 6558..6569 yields -0.07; 11.8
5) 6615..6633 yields -0.02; 10.7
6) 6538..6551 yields -0.06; 11.8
